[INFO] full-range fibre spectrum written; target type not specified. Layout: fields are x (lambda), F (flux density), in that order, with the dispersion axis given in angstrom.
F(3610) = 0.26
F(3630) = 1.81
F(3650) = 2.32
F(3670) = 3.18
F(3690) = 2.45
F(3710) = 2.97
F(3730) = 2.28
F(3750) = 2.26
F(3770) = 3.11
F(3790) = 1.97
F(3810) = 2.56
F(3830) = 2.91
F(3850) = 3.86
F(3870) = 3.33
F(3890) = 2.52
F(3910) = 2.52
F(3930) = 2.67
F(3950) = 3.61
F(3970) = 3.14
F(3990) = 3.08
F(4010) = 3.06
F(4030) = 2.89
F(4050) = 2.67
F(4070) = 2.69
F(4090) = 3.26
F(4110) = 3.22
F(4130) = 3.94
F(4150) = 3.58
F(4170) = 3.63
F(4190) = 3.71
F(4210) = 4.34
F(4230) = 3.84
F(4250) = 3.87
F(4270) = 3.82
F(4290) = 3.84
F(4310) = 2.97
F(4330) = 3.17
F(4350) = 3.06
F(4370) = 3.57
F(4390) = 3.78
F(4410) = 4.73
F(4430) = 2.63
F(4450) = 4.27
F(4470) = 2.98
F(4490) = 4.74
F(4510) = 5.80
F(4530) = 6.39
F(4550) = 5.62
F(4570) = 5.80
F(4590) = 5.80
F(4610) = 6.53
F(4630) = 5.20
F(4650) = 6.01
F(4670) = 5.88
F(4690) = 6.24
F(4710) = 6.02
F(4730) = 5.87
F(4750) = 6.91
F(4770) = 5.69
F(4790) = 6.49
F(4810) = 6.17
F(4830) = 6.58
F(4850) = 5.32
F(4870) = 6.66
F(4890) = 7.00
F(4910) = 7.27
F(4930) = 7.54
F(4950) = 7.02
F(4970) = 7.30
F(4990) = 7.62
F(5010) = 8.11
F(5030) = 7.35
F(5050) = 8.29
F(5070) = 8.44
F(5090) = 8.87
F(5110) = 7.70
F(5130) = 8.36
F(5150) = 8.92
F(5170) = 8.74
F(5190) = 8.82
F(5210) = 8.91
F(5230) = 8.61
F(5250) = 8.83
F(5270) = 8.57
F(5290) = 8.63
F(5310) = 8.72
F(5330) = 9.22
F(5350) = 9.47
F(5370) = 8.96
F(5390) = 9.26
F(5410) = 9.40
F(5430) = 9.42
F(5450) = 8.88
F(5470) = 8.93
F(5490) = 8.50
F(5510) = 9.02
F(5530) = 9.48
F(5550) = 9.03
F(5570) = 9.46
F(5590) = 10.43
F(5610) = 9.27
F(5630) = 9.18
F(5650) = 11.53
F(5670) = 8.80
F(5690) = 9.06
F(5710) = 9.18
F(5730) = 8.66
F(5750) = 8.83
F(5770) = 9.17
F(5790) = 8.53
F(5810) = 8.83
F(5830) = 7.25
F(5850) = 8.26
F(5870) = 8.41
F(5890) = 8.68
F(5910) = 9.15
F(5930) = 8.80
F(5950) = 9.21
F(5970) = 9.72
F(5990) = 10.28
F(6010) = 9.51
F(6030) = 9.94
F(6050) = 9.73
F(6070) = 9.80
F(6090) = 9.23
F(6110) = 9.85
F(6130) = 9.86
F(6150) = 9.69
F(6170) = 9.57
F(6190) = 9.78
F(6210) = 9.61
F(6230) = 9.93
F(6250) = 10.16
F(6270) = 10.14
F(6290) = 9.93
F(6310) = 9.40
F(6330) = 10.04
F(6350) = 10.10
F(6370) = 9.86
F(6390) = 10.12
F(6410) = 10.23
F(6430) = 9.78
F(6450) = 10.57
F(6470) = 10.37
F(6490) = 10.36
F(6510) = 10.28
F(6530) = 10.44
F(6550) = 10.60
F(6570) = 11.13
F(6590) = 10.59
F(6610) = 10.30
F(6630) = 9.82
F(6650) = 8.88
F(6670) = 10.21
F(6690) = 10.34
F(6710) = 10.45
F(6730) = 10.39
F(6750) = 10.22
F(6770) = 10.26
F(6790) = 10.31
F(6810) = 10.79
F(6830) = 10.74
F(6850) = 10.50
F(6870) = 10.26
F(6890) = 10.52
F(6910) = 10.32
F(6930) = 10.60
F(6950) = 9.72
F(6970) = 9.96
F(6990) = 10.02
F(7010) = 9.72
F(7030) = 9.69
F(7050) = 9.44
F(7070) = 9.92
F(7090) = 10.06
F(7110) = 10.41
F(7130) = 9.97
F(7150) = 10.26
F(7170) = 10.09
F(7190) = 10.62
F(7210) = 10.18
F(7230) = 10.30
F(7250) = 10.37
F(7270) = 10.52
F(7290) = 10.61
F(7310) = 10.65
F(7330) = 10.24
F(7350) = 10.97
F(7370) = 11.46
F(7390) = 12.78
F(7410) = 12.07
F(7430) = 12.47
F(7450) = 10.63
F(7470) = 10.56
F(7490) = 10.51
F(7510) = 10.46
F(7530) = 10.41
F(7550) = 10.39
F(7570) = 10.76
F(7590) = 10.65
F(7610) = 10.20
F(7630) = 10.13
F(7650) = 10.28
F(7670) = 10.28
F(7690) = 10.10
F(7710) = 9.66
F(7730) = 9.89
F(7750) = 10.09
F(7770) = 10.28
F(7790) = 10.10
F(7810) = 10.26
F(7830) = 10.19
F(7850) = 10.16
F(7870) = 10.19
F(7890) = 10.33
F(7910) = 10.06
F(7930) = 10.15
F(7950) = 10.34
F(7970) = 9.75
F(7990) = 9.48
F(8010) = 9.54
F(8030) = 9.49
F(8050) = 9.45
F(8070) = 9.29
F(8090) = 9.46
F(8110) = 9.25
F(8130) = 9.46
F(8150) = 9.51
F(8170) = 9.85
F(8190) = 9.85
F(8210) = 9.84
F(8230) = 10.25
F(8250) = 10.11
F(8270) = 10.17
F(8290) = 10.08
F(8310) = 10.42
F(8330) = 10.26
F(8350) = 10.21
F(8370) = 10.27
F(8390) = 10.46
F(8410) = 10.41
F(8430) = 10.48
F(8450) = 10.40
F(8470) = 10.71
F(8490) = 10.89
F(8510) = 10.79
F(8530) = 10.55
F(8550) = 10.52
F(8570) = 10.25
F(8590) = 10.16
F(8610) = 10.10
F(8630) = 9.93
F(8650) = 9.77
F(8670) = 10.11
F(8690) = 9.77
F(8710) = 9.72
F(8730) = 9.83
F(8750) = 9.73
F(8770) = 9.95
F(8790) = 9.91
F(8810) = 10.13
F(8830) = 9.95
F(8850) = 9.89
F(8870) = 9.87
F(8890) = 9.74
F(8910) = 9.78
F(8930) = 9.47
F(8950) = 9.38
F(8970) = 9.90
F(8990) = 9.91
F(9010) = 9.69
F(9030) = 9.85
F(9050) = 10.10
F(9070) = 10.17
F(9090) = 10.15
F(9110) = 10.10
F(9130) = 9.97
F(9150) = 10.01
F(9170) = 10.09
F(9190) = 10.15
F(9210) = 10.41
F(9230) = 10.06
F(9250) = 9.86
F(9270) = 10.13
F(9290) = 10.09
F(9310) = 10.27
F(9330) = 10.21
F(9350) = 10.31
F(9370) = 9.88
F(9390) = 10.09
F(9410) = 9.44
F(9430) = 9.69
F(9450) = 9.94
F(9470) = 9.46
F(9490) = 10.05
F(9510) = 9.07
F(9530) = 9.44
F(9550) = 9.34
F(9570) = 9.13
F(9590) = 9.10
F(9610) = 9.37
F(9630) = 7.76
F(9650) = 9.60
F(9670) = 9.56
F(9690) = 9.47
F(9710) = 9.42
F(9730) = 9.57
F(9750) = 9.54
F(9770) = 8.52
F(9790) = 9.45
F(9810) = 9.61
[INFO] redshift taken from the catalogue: 0.127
